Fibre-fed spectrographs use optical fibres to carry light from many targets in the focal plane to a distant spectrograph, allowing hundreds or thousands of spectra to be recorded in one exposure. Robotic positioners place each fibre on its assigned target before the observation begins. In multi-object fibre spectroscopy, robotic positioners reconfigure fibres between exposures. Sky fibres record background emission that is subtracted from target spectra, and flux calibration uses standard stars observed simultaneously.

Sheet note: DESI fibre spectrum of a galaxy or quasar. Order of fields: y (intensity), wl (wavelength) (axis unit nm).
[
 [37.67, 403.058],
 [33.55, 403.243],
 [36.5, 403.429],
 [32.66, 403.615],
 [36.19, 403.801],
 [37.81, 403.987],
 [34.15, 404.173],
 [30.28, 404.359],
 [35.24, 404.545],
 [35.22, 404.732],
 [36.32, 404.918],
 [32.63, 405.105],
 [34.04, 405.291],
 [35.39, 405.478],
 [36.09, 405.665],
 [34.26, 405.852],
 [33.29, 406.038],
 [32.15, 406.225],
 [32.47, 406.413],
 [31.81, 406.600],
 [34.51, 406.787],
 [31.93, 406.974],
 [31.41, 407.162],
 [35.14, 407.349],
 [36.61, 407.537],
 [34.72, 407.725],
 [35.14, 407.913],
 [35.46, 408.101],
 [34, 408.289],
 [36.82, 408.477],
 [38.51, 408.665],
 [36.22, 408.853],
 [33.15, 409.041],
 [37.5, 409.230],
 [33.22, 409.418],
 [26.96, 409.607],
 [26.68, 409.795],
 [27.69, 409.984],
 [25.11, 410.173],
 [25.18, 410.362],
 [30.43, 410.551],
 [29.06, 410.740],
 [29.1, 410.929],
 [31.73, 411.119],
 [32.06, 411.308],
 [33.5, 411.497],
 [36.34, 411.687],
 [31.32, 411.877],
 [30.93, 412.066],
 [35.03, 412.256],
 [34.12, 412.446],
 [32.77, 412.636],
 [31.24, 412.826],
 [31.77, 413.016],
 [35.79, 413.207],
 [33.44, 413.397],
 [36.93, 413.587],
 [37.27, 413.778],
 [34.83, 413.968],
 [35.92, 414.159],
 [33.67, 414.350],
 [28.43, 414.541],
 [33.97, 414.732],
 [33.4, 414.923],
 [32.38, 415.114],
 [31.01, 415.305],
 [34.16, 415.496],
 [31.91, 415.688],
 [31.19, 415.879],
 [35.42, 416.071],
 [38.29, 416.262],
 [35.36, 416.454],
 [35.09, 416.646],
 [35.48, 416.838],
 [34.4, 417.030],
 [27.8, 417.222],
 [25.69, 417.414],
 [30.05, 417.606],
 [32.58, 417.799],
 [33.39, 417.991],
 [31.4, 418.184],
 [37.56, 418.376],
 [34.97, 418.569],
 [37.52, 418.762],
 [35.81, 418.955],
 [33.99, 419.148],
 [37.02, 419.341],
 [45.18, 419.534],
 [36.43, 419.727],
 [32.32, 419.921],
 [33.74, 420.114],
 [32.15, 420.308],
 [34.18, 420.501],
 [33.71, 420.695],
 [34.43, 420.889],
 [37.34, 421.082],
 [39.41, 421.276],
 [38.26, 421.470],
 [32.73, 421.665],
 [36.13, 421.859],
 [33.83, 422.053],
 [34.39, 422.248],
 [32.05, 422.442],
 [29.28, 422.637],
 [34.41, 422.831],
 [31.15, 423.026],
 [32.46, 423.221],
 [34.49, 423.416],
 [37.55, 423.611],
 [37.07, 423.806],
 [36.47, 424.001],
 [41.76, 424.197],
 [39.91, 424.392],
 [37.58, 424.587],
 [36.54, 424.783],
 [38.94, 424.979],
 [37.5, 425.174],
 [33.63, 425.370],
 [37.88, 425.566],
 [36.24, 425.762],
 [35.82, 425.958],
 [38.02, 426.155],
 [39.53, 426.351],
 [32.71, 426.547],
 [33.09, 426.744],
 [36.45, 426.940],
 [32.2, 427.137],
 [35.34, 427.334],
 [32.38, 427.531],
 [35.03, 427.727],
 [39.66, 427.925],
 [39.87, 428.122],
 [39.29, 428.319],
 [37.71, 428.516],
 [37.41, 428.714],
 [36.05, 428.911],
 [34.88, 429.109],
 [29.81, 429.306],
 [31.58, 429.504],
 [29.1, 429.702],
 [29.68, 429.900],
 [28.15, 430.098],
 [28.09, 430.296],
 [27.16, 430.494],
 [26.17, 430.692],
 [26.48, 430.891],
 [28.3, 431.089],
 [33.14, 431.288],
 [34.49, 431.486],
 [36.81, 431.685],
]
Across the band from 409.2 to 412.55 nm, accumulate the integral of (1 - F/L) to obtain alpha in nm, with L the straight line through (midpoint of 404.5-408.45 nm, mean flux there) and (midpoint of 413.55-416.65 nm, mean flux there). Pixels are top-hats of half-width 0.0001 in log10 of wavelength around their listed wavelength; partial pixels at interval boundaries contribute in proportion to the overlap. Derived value 0.33 nm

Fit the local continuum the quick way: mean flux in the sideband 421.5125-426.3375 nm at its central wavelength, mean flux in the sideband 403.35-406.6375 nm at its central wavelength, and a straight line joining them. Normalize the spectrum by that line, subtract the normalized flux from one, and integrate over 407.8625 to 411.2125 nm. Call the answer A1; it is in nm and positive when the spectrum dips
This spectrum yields 0.28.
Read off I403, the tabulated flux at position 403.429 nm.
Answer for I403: 36.5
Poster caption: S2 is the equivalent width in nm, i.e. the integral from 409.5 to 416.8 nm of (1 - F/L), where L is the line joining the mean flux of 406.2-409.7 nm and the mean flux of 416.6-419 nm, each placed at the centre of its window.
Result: 0.26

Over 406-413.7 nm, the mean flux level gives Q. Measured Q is 32.7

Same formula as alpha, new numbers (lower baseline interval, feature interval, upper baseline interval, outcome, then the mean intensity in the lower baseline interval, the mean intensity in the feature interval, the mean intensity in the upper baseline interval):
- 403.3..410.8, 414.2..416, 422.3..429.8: 0.098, 33.3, 32.4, 35.5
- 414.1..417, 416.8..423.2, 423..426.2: 0.185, 33.7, 34.2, 36.7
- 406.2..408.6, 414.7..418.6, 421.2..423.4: 0.109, 34.1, 33.1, 34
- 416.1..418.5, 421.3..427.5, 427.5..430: -0.250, 33.2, 35.6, 34.9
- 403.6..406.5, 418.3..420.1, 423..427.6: -0.052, 34.3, 36.6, 36.1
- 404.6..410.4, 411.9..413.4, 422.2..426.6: 0.047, 33.3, 33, 35.9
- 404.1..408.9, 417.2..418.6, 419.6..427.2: 0.135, 34.4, 31.7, 35.5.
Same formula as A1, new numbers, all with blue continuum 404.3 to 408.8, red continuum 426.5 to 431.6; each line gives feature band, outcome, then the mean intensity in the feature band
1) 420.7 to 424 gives -0.14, 34.7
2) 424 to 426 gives -0.27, 37.6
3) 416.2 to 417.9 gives 0.05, 32.6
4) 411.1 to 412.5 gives 0.03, 33.2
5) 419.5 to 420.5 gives -0.05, 35.2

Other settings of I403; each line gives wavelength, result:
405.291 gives 34.04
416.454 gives 35.36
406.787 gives 34.51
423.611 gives 37.55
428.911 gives 36.05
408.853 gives 36.22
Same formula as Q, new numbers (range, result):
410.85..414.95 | 33.4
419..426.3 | 35.8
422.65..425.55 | 36.2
